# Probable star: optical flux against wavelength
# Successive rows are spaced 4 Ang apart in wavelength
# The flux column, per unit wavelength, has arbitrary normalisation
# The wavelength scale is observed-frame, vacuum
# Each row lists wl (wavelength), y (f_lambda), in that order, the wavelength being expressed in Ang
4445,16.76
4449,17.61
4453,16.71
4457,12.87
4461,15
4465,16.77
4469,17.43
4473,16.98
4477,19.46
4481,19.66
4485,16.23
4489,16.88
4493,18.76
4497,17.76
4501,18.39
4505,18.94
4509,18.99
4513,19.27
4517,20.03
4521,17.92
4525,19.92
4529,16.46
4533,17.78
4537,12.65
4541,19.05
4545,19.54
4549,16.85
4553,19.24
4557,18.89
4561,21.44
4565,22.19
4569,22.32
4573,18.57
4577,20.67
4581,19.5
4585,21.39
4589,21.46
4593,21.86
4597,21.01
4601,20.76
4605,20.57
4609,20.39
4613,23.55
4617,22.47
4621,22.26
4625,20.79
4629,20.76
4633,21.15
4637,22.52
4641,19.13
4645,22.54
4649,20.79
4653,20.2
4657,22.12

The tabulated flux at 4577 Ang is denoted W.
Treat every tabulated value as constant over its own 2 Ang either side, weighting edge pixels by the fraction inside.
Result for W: 20.67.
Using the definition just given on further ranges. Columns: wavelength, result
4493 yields 18.76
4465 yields 16.77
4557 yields 18.89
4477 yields 19.46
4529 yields 16.46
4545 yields 19.54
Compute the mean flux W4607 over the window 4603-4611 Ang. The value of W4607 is 20.5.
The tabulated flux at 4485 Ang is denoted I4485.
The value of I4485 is 16.23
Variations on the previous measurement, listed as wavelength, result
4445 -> 16.76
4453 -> 16.71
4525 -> 19.92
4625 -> 20.79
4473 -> 16.98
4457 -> 12.87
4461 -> 15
